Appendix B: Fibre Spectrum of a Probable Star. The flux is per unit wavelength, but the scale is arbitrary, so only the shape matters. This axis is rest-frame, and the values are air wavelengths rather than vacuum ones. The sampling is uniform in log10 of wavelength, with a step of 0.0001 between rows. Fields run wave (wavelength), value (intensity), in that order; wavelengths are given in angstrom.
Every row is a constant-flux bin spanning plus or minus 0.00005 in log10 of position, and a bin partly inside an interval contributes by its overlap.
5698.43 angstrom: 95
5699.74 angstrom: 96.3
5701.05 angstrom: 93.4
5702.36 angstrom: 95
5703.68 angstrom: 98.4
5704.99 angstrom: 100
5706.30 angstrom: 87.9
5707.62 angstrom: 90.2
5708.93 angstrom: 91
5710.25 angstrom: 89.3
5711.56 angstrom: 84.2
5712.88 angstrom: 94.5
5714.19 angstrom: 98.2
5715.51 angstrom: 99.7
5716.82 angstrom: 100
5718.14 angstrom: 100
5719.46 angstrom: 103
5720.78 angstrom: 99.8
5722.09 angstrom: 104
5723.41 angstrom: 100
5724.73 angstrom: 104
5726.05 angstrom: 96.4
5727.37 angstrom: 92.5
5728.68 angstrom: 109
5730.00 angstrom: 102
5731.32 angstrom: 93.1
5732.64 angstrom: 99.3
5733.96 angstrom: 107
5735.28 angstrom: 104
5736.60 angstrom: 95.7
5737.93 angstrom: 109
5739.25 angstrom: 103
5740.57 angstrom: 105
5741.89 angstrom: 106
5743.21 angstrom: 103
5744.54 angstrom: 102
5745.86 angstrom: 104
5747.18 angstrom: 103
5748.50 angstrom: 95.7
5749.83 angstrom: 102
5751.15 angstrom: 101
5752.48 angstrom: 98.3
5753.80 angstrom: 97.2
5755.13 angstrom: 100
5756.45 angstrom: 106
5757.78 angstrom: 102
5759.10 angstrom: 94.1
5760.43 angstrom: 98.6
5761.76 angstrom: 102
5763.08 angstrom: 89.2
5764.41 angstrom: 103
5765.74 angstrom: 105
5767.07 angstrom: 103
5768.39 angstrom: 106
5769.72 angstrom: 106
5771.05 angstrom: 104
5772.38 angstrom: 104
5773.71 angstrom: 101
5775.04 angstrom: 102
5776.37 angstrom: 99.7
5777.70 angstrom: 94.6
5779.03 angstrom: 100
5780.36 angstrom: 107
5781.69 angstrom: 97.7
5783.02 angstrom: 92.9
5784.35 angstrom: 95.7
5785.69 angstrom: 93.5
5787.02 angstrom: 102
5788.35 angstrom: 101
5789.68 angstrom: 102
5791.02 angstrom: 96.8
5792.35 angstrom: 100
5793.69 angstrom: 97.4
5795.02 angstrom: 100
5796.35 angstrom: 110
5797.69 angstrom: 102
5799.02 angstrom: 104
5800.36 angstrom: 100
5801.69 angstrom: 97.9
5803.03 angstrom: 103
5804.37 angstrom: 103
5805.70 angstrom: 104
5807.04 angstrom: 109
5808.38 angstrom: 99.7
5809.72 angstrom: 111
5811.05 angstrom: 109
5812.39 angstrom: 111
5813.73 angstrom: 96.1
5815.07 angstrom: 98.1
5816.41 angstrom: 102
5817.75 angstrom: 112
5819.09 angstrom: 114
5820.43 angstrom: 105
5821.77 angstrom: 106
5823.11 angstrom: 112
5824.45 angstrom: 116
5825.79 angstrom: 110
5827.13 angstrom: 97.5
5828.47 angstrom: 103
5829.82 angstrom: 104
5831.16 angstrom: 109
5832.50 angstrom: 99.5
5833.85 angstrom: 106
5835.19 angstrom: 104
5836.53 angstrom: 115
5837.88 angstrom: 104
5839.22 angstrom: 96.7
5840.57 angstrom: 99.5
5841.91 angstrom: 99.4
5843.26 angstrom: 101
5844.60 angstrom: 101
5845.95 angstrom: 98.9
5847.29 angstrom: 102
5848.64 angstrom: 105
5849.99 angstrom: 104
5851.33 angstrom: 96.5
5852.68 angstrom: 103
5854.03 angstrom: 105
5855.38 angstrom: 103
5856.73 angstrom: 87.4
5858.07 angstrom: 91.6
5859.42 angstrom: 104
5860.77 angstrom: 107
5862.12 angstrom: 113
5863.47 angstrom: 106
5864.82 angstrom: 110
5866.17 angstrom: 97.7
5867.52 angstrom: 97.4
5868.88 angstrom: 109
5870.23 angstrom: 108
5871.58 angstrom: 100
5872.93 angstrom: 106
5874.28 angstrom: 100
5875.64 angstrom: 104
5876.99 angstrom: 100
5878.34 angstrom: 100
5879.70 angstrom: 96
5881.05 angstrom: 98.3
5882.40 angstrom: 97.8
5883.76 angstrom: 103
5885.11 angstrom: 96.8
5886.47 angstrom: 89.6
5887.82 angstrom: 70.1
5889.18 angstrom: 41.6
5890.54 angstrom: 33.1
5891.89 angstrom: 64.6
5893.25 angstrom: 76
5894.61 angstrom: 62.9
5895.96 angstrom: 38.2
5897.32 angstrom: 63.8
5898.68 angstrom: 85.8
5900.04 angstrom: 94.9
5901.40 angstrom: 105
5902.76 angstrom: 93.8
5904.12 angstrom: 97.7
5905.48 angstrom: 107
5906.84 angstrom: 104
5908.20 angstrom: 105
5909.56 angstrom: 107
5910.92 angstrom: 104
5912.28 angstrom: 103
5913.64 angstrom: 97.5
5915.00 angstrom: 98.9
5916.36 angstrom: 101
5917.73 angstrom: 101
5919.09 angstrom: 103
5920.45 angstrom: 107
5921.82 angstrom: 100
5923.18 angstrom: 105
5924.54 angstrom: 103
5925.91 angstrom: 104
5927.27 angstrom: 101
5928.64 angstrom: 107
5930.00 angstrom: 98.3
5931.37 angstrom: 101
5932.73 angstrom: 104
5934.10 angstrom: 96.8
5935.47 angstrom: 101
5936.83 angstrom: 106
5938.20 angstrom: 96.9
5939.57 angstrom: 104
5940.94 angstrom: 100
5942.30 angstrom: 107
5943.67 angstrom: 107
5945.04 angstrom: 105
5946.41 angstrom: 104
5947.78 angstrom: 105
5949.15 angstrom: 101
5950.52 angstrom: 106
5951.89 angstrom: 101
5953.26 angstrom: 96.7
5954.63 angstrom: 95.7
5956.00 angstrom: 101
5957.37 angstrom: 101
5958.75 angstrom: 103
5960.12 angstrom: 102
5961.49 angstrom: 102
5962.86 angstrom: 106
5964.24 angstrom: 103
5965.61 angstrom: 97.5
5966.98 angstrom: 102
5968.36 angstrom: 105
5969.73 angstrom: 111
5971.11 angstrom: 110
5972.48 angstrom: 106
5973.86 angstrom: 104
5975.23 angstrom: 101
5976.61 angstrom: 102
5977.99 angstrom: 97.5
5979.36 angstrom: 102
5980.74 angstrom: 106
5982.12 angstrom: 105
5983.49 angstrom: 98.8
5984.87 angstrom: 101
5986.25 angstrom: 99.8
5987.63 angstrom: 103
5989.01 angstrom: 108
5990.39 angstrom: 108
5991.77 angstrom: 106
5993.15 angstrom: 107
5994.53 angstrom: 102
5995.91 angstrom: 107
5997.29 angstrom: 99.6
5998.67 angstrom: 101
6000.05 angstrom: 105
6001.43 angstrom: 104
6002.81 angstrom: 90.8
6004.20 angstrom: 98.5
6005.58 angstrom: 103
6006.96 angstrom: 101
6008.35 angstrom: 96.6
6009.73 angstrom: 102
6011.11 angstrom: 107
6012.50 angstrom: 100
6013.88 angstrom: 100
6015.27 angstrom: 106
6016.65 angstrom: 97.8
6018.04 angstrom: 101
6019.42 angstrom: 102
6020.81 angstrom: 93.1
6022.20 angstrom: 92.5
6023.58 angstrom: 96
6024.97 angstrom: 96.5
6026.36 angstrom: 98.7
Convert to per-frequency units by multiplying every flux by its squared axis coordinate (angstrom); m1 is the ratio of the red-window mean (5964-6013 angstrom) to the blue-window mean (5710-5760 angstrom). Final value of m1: 1.12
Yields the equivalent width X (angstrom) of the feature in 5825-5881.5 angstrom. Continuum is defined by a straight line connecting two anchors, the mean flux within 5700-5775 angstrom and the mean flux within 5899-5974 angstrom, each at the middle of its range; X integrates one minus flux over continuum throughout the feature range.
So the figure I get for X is -0.7 angstrom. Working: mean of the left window 99.7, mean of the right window 102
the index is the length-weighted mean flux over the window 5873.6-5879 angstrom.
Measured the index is 101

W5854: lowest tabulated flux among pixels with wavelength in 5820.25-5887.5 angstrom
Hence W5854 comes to 87.4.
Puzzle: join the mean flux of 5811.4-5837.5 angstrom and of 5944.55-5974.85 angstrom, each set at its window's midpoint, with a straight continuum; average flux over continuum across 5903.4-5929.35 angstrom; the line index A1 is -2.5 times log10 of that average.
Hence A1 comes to 0.012 mag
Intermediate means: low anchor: 106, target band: 103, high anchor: 103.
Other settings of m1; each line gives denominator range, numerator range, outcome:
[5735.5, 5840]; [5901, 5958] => 1.05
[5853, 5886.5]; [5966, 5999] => 1.06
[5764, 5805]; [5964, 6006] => 1.09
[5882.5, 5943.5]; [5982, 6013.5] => 1.13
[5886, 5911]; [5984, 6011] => 1.31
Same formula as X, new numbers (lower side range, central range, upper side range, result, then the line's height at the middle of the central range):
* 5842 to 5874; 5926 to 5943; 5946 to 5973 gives 0.1 angstrom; 103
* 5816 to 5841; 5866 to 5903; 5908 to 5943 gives 6.2 angstrom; 104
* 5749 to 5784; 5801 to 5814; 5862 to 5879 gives -0.4 angstrom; 102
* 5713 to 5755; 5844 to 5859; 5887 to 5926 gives -1.2 angstrom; 92.6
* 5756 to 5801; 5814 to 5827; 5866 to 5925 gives -1.3 angstrom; 97.7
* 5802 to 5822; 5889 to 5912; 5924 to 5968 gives 4.6 angstrom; 103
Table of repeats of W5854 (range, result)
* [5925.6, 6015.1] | 90.8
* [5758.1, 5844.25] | 89.2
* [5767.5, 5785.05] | 92.9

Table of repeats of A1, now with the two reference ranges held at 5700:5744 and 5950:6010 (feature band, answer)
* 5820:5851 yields -0.04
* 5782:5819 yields -0.02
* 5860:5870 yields -0.05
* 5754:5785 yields -0.01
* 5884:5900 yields 0.43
